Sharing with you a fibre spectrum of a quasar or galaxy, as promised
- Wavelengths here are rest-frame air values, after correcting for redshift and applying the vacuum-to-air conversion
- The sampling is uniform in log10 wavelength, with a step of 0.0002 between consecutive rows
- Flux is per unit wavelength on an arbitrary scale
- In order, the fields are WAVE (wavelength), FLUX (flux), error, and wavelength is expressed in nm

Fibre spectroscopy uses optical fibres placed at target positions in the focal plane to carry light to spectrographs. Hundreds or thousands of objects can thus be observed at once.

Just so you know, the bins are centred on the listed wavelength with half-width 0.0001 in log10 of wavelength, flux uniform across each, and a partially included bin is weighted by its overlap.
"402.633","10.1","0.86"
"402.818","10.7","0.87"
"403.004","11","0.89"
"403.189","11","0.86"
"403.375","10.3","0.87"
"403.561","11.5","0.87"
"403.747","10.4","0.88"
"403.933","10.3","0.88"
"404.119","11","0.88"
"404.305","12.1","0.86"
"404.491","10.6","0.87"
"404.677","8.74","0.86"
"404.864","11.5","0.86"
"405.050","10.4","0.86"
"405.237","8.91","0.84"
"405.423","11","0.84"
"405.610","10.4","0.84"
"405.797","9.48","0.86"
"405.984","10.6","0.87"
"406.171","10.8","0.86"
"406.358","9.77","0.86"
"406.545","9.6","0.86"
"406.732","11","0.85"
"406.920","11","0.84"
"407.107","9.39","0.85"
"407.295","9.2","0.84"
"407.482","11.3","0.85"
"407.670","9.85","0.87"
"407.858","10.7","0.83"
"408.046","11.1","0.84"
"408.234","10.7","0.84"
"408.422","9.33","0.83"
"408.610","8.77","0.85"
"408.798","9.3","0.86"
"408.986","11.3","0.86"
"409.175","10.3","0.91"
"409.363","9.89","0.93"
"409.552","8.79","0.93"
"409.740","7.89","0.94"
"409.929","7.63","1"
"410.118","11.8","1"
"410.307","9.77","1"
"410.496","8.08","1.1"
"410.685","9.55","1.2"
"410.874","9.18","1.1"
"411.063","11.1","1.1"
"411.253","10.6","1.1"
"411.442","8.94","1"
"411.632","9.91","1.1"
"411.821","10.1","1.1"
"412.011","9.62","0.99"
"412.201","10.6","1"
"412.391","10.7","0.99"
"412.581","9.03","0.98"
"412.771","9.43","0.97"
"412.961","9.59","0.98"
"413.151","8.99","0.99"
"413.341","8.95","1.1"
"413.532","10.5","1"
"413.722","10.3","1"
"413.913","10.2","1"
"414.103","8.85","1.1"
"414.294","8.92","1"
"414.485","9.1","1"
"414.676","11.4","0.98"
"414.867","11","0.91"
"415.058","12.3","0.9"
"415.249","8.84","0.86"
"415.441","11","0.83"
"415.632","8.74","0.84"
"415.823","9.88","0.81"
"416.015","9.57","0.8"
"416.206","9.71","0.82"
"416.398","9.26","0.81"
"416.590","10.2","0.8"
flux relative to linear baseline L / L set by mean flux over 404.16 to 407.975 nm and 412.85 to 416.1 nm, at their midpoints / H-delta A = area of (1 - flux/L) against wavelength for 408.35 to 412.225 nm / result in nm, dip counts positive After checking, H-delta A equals 0.19 nm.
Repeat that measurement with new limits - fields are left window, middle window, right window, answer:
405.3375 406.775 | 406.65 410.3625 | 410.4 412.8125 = 0.04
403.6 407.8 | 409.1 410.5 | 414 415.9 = 0.12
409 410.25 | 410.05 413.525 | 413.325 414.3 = -0.05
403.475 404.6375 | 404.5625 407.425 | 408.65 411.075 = 0.08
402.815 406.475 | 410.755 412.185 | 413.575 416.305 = 0.03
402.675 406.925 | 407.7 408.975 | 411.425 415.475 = 0.03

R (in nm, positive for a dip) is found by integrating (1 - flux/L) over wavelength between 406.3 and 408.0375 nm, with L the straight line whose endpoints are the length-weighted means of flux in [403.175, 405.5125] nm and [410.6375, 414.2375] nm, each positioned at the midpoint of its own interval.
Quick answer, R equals 0.01 nm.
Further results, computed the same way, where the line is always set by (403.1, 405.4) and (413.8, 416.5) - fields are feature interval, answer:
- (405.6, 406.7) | 0.03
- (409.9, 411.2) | 0.06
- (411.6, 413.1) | 0.04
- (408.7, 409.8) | 0.07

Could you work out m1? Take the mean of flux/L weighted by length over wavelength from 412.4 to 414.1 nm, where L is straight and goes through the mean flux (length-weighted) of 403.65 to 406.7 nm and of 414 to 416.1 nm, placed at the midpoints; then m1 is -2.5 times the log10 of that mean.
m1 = 0.04 mag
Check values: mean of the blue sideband 10.4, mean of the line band 9.64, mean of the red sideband 9.97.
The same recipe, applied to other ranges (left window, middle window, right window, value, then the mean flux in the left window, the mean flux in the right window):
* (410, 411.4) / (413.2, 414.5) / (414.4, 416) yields 0.07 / 9.93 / 10.3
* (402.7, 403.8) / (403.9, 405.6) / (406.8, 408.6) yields 0.01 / 10.8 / 10.2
